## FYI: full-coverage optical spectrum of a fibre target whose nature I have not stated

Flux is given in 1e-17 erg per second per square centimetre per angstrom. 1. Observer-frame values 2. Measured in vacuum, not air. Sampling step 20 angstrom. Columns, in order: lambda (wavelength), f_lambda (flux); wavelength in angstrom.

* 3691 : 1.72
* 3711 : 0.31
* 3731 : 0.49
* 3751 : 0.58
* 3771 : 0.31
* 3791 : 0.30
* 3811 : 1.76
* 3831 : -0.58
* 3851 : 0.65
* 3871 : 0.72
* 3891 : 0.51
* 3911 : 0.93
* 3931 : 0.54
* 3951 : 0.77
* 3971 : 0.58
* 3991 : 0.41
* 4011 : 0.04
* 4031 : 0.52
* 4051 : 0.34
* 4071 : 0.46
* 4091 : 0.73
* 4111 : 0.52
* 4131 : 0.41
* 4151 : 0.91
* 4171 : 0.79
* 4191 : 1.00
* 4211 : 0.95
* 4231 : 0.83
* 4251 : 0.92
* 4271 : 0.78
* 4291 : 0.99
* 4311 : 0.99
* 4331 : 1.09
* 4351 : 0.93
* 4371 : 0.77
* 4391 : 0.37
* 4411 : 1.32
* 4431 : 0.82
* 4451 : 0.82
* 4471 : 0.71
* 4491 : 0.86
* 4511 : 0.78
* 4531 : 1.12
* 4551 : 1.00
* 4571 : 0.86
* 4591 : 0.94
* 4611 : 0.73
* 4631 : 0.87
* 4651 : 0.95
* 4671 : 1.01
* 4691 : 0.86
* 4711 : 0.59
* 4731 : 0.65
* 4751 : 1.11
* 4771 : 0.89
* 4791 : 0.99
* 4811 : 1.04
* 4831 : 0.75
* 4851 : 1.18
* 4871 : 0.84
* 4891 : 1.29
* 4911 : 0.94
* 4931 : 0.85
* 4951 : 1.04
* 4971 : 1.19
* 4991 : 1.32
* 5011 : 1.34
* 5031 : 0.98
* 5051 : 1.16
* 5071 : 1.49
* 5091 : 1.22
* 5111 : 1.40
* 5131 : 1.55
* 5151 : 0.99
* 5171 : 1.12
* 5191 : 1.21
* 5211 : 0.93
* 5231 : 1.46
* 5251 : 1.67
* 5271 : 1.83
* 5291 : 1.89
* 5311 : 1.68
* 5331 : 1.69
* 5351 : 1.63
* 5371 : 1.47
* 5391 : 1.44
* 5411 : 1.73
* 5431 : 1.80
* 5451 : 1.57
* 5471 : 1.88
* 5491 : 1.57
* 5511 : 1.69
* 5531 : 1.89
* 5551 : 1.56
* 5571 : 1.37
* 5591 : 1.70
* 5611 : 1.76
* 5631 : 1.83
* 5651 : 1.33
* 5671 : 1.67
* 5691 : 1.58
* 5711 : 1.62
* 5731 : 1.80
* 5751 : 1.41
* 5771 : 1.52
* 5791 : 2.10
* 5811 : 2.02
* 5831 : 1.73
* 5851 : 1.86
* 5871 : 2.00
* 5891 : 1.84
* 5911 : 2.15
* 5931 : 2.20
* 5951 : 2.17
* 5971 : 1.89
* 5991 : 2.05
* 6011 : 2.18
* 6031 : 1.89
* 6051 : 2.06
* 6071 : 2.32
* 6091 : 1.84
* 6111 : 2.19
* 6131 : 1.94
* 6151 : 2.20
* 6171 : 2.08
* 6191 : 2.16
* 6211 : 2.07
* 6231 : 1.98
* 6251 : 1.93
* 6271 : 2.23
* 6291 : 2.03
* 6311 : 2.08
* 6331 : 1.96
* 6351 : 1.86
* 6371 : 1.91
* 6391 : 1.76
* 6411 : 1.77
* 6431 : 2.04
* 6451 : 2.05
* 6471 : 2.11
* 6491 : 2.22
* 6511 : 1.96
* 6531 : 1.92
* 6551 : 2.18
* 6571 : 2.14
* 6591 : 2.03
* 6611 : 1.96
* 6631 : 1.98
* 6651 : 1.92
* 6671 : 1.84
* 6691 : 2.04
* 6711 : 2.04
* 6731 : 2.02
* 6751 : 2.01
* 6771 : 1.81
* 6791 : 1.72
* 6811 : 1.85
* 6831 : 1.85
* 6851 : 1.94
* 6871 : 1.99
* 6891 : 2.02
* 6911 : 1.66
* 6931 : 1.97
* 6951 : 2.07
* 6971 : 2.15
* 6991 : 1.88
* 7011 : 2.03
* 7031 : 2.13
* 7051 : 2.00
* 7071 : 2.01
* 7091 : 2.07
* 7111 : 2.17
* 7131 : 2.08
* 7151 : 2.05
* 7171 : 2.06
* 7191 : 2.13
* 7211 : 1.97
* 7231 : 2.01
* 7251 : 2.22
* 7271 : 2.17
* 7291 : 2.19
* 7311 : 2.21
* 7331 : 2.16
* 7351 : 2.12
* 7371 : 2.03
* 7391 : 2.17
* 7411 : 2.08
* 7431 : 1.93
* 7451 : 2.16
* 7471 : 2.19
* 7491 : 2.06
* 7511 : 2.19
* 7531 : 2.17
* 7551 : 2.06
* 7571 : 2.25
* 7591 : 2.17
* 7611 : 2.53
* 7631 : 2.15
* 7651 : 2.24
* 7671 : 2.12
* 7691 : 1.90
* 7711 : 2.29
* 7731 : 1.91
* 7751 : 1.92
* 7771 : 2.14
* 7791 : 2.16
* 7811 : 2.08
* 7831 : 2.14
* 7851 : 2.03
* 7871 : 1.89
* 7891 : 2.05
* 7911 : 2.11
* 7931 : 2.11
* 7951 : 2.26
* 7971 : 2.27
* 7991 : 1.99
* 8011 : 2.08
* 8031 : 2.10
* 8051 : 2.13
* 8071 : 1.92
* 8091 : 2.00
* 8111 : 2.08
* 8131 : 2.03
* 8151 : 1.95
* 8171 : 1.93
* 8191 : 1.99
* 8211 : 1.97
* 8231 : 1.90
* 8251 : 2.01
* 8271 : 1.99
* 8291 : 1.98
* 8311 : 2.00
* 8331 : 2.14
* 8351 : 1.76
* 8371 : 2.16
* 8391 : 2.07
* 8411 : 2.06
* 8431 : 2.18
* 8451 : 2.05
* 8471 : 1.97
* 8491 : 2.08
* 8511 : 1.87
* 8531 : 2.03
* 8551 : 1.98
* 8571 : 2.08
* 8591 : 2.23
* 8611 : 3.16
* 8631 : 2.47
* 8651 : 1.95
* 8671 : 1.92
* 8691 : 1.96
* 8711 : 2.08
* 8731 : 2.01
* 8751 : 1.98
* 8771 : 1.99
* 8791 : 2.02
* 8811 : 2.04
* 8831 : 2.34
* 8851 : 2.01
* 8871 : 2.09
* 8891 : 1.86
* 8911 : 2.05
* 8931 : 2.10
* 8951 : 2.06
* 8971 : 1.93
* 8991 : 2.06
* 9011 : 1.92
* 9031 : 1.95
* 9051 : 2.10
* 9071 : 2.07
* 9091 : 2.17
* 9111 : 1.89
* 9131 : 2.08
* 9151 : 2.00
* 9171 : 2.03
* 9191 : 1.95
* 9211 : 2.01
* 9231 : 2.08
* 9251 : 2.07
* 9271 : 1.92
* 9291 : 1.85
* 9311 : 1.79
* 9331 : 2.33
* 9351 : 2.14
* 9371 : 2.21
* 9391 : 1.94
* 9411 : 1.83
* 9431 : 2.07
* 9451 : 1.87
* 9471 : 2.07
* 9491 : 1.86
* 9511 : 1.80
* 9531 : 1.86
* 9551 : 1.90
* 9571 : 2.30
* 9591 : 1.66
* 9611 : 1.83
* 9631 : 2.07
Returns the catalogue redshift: 0.31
